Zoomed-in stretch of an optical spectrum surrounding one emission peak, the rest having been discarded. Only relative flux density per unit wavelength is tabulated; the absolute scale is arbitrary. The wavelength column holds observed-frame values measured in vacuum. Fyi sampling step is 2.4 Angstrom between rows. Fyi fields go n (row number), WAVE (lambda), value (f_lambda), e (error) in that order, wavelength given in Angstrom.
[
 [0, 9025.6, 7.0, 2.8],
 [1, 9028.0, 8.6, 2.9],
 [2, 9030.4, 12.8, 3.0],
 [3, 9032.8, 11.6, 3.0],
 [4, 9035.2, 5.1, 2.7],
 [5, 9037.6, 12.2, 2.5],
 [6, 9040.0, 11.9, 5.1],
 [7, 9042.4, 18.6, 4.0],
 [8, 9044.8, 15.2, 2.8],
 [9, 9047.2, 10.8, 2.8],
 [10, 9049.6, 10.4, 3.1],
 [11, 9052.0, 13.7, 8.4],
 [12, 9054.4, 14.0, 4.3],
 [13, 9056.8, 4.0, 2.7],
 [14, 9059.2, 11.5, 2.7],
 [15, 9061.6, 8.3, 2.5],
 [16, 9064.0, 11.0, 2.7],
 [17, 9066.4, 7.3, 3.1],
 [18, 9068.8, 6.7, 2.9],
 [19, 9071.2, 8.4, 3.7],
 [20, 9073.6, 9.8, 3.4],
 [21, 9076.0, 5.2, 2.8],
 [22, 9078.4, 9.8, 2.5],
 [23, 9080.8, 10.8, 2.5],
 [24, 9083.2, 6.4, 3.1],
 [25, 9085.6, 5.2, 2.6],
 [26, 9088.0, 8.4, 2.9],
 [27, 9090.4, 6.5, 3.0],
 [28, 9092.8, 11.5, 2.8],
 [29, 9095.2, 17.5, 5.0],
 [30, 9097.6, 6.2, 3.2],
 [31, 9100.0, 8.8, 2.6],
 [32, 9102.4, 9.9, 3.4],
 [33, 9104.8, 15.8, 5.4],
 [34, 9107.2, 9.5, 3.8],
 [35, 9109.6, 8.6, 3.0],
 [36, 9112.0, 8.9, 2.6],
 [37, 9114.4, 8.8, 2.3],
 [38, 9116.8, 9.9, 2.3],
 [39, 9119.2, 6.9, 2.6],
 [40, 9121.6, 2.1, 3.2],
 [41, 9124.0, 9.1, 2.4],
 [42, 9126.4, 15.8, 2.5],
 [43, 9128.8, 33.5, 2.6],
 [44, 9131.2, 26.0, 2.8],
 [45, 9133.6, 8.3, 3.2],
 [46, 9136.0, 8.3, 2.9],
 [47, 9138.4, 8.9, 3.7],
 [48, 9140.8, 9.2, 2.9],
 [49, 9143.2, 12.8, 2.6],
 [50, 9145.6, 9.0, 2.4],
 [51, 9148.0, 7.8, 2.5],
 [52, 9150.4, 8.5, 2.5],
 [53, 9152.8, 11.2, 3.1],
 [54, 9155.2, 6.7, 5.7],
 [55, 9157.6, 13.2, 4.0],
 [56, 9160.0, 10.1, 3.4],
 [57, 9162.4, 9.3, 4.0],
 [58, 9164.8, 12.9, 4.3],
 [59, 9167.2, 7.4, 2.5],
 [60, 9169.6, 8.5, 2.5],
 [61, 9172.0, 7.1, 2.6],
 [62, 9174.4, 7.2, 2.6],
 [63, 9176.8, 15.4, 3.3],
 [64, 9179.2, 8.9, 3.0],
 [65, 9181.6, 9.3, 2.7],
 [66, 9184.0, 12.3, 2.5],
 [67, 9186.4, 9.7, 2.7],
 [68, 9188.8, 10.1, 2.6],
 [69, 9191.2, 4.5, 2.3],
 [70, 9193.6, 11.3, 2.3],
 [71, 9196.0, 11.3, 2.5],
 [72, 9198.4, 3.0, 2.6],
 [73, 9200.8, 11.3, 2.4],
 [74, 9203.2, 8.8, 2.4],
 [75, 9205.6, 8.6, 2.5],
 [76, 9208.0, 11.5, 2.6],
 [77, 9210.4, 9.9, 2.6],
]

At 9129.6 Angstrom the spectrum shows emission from [O III] 5007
